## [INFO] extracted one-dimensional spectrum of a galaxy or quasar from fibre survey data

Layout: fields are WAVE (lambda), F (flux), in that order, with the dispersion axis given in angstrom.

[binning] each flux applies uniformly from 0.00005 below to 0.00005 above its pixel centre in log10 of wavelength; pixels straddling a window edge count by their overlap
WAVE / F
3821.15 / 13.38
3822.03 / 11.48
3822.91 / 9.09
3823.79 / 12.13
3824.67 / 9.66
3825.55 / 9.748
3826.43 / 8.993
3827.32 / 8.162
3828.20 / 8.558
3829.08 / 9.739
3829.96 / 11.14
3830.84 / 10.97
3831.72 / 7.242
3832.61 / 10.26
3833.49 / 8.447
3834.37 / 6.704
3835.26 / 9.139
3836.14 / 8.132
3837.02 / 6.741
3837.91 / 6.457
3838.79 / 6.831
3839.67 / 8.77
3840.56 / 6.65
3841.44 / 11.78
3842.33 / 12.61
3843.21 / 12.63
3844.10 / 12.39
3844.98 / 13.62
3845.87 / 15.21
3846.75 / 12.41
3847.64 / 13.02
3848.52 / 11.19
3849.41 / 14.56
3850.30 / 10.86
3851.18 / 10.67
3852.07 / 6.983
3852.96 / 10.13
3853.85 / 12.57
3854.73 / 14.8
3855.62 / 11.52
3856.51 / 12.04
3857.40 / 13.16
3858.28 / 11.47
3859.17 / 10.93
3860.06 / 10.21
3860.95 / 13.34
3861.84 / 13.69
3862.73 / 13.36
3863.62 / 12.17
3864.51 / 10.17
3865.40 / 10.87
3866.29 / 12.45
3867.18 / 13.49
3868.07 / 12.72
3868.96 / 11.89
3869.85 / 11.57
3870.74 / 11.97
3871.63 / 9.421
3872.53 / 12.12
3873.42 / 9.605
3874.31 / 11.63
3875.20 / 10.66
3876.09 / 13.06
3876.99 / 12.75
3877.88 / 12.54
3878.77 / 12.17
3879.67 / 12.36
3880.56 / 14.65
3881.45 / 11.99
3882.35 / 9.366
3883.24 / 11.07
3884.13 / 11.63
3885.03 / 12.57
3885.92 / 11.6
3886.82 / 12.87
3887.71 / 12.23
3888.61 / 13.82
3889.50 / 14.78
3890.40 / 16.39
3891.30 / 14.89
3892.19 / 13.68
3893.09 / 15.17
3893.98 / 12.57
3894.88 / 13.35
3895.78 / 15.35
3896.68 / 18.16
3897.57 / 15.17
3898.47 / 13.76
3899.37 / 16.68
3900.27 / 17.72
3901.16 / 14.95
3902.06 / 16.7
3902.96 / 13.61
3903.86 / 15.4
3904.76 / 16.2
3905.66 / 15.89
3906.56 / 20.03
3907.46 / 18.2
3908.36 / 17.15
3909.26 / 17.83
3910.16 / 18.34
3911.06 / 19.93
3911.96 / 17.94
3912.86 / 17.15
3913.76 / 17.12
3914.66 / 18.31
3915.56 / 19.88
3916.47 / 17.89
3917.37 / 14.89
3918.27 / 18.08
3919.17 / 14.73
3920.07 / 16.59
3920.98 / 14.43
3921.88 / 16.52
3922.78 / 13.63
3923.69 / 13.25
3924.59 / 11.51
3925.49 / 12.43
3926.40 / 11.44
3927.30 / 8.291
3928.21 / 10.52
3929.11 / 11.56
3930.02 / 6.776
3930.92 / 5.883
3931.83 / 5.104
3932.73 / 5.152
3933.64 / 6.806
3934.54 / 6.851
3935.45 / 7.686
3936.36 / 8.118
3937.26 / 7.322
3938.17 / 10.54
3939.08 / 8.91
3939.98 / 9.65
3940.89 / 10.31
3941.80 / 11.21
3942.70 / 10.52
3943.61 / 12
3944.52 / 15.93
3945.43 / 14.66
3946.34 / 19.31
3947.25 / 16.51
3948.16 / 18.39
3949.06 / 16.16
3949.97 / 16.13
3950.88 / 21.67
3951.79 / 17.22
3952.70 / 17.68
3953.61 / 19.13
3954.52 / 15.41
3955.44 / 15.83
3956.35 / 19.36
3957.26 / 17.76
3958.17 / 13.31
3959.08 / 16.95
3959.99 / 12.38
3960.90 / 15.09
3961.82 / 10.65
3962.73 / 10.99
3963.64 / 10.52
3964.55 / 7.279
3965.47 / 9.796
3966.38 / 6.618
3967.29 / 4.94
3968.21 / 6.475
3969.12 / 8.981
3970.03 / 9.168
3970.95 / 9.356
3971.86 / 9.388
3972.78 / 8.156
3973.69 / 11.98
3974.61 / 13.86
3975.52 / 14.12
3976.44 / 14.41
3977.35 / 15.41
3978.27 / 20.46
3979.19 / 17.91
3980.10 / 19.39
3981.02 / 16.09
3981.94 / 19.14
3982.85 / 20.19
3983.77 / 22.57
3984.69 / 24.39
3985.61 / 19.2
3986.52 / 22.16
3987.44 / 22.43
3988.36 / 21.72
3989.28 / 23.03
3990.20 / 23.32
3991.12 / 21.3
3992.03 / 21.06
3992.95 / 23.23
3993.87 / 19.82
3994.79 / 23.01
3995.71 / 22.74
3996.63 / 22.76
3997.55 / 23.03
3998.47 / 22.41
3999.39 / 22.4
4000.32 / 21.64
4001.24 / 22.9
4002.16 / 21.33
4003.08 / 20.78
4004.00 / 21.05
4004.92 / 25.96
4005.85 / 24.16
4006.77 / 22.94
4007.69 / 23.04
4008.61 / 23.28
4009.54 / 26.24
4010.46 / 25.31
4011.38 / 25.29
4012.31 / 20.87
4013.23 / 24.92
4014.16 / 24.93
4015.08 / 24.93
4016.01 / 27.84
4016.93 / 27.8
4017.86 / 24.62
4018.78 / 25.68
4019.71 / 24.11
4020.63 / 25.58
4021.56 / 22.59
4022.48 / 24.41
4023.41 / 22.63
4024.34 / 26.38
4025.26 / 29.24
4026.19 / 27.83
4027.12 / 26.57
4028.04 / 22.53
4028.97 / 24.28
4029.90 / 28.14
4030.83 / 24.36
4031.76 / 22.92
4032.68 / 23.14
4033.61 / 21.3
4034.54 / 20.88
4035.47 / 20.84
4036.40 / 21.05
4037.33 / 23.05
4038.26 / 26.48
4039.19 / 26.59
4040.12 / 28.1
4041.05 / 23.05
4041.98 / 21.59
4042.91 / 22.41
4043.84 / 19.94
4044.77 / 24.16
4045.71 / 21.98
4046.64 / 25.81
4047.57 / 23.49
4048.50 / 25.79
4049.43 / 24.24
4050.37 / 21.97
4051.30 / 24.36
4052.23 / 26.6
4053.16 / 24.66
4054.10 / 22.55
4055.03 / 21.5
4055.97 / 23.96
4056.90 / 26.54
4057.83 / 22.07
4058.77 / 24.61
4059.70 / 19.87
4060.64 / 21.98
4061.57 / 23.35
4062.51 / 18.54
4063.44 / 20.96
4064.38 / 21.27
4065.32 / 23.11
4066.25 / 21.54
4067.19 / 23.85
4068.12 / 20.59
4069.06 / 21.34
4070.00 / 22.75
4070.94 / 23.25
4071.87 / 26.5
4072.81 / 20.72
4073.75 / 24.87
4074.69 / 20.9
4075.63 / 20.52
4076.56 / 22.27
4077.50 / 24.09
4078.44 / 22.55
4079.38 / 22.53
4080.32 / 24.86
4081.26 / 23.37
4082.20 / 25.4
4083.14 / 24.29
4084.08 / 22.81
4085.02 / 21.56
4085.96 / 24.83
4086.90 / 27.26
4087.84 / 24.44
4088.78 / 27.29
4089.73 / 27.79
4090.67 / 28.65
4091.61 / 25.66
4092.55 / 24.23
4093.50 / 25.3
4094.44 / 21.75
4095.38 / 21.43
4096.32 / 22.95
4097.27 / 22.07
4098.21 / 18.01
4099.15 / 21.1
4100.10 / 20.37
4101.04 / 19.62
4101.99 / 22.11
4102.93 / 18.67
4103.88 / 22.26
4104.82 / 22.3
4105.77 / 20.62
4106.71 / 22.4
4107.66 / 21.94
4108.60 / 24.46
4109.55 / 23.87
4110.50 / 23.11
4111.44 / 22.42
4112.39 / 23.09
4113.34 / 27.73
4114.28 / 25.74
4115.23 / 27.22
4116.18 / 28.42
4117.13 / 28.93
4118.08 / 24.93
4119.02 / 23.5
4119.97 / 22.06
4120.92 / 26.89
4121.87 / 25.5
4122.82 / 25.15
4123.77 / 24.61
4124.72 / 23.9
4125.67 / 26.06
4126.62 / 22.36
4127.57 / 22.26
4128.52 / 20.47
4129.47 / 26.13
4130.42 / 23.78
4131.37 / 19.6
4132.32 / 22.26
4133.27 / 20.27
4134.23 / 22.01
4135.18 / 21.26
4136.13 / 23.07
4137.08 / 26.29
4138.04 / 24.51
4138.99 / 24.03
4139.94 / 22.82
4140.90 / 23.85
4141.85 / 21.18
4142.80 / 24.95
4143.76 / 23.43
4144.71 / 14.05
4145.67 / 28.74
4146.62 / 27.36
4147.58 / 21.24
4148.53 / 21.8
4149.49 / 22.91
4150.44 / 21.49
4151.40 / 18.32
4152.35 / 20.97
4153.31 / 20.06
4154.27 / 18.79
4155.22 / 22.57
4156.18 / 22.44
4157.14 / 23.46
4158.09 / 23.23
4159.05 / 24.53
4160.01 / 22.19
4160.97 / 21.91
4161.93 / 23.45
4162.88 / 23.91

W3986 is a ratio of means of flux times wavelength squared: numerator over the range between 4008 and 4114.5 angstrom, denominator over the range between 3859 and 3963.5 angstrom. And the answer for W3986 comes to 1.9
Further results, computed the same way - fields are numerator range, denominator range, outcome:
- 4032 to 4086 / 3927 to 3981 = 1.97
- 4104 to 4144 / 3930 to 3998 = 1.74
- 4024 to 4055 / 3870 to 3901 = 1.97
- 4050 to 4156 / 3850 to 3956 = 1.91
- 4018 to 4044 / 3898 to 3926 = 1.57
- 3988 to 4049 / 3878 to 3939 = 1.85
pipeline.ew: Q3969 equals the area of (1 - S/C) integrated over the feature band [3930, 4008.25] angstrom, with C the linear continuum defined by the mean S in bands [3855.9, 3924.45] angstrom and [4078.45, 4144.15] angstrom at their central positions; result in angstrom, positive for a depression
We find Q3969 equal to 8.6 angstrom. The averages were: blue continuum 14.1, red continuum 23.6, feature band 15.8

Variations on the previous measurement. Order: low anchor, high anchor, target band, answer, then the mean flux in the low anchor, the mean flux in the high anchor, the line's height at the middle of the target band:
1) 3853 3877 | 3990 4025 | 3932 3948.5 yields 6.59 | 11.9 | 23.6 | 18.1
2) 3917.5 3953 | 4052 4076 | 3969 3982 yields 1.47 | 12.3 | 22.6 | 15.5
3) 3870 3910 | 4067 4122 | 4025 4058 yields -4.60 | 14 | 23.5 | 21.1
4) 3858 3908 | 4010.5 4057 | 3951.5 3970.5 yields 6.32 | 13.4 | 24.3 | 19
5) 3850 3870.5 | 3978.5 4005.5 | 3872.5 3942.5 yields 8.32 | 11.8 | 21.6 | 15.3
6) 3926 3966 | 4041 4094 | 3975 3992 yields -4.36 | 12.3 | 23.4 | 15.8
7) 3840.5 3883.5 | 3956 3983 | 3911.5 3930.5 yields -2.98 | 11.9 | 12.9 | 12.5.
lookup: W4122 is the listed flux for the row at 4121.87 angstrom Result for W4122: 25.5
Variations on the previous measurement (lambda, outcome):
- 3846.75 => 12.41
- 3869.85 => 11.57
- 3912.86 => 17.15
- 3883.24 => 11.07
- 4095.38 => 21.43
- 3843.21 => 12.63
